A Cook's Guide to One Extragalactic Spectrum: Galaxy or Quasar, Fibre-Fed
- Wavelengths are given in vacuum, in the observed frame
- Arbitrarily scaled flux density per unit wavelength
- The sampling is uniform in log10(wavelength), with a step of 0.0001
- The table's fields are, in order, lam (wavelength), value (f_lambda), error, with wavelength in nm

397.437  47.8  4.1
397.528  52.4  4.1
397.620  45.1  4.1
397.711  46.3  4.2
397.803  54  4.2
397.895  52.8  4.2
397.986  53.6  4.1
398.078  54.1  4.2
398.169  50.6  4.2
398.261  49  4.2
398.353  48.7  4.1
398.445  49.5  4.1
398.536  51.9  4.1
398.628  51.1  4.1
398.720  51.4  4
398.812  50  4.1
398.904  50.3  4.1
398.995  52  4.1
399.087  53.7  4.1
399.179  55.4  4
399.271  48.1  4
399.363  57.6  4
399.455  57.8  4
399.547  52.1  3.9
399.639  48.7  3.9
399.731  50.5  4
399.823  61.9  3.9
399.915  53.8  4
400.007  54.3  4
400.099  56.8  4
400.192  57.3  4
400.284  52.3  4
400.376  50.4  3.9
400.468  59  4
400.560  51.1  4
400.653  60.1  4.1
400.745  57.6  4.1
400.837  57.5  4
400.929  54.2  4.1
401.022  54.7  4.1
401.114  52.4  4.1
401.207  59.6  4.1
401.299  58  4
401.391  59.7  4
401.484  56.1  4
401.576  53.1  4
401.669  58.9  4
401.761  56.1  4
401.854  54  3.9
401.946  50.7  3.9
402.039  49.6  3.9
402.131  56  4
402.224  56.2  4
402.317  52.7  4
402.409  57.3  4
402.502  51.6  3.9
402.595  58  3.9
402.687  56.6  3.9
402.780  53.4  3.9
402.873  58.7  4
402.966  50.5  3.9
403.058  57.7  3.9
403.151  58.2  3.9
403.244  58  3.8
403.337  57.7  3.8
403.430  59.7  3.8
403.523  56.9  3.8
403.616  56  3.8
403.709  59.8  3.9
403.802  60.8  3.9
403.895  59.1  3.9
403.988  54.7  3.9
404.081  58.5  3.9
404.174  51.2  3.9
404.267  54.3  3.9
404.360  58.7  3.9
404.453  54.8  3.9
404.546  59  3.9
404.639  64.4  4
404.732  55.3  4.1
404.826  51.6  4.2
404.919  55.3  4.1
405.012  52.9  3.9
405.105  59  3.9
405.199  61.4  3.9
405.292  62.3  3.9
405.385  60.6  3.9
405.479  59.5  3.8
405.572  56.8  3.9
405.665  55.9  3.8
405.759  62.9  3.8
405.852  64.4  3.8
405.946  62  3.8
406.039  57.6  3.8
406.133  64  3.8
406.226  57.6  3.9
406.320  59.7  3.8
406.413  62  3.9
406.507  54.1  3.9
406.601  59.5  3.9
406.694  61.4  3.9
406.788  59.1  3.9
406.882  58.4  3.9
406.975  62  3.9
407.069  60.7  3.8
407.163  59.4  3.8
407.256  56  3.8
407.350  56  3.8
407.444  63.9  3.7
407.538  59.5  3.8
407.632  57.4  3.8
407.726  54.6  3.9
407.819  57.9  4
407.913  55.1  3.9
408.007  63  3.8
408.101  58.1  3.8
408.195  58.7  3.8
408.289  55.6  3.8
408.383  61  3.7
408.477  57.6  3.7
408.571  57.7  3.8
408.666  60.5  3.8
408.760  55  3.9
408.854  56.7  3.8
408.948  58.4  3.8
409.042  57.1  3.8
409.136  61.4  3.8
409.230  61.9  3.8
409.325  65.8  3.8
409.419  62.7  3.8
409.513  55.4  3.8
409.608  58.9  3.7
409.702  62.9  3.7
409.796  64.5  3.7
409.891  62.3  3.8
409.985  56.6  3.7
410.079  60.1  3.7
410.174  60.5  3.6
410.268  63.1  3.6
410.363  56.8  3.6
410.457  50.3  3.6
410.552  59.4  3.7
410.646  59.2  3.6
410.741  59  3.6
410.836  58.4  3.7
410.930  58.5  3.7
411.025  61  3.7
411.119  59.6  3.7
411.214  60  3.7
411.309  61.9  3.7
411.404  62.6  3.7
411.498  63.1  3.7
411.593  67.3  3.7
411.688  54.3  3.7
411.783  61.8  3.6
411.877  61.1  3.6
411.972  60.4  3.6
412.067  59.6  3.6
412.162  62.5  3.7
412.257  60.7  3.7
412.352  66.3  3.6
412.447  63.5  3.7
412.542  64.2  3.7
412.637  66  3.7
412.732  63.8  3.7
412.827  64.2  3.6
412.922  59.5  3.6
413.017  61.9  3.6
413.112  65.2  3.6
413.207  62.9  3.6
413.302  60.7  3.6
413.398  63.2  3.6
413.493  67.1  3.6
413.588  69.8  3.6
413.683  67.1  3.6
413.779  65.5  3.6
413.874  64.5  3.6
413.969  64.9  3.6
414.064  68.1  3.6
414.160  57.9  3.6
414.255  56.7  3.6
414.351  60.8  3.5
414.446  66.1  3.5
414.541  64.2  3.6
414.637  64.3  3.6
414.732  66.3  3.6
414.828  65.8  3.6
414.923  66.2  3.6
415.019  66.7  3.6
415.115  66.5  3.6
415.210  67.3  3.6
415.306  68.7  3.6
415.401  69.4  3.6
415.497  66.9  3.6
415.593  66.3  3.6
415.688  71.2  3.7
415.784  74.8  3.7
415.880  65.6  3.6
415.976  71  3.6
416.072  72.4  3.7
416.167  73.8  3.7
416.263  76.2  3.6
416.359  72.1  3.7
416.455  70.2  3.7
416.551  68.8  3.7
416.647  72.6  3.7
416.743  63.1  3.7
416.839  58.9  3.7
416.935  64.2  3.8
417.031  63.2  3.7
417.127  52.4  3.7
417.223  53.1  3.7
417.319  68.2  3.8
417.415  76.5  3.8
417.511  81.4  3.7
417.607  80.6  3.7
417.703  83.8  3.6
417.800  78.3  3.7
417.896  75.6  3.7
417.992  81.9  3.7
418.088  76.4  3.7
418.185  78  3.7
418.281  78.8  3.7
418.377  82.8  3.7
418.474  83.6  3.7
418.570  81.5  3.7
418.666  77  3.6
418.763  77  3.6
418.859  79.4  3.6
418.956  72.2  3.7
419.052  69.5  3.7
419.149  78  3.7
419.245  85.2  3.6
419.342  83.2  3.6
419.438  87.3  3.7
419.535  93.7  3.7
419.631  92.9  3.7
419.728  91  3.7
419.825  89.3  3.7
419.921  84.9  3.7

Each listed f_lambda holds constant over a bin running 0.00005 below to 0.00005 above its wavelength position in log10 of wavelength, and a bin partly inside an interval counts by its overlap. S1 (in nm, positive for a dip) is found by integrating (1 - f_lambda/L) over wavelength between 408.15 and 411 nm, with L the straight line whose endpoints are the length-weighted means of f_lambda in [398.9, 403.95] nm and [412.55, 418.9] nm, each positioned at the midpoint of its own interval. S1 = 0.18 nm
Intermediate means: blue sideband 55.5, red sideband 69.1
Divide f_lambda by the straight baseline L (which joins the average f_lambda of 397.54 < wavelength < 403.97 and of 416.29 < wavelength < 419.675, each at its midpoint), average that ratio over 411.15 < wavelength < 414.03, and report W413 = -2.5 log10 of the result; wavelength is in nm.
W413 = 0.09 mag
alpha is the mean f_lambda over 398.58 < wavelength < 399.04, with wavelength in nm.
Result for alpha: 51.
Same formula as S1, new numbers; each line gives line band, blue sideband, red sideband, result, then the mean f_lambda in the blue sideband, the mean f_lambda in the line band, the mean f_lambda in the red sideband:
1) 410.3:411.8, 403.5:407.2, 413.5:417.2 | 0.08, 58.6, 59.5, 66.5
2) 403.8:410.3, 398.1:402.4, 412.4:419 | 0.18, 54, 58.9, 69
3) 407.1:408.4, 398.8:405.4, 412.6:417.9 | 0.05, 55.8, 58.3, 67.1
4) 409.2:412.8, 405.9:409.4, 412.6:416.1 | 0.08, 59.1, 61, 65.6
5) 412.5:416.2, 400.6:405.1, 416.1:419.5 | 0.24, 56.2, 65.8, 74.5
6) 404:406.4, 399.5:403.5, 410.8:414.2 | -0.02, 55.4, 58.4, 62.8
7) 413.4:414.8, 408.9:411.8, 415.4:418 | 0.03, 60.1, 64.5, 70.3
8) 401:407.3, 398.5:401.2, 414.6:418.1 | 0.07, 54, 57.4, 69.7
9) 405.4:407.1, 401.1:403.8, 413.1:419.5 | 0.00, 56.1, 59.9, 70.5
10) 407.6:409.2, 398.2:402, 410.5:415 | 0.05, 54.1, 58.1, 62.7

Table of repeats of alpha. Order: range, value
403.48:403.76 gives 57.6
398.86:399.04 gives 51.4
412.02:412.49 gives 62.5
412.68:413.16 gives 63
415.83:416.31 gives 71.8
